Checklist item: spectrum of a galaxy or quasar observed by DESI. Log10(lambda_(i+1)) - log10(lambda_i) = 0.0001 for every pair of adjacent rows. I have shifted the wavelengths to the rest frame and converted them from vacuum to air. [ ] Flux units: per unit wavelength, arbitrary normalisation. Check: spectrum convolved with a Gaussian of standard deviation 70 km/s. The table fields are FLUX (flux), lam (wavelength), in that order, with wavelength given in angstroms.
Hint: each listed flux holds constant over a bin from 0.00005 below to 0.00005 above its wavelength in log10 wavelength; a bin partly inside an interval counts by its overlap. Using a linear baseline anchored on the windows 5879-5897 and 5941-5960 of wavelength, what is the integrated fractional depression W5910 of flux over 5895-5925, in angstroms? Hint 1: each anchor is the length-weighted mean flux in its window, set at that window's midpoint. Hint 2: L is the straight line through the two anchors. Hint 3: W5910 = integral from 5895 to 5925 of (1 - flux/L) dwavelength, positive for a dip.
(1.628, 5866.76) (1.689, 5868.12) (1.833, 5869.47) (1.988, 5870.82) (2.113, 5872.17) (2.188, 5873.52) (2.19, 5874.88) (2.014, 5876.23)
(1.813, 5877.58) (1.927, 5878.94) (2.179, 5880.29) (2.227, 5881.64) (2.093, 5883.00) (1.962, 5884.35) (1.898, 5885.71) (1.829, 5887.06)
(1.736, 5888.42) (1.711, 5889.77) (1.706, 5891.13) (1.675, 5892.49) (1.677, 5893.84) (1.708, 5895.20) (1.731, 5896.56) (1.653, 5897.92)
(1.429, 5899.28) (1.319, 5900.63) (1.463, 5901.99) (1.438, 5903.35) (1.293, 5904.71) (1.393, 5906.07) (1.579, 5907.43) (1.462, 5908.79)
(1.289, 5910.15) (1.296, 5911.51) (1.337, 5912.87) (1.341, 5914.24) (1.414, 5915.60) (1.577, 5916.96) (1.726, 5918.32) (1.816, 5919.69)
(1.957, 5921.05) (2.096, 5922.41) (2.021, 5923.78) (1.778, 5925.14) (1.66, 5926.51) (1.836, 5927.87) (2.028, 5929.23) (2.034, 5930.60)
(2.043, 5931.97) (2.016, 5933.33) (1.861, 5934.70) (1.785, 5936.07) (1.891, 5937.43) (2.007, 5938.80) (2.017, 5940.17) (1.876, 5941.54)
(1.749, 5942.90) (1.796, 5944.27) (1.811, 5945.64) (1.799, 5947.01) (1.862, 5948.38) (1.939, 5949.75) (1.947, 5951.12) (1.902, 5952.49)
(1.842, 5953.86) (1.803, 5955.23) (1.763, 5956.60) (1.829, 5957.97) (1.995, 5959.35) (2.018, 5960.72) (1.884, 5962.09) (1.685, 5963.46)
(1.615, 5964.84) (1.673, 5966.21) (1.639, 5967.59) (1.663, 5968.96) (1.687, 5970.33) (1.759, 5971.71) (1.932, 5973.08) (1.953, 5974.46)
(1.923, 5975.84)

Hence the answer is 4.8 angstroms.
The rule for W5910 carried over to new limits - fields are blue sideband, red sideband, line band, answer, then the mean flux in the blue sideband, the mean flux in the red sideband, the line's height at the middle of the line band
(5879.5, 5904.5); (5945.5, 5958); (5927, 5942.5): -1.0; 1.74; 1.85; 1.82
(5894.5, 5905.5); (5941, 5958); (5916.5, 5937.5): -2.5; 1.5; 1.84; 1.69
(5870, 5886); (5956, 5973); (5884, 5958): 6.7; 2.05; 1.77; 1.91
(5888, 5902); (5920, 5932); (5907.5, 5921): 2.4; 1.62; 1.93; 1.81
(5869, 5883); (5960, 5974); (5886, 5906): 3.9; 2.05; 1.76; 1.99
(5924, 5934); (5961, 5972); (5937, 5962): -1.1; 1.92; 1.71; 1.81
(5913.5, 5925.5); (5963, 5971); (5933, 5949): -1.5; 1.74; 1.66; 1.71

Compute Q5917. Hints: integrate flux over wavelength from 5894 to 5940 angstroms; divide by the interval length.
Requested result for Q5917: 1.68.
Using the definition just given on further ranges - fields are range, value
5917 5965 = 1.88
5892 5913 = 1.49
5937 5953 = 1.88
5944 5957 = 1.85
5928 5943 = 1.94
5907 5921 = 1.5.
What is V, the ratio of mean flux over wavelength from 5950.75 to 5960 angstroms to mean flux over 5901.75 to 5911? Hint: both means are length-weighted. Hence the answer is 1.32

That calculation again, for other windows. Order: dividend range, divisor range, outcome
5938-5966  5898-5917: 1.32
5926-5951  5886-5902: 1.15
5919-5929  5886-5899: 1.10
